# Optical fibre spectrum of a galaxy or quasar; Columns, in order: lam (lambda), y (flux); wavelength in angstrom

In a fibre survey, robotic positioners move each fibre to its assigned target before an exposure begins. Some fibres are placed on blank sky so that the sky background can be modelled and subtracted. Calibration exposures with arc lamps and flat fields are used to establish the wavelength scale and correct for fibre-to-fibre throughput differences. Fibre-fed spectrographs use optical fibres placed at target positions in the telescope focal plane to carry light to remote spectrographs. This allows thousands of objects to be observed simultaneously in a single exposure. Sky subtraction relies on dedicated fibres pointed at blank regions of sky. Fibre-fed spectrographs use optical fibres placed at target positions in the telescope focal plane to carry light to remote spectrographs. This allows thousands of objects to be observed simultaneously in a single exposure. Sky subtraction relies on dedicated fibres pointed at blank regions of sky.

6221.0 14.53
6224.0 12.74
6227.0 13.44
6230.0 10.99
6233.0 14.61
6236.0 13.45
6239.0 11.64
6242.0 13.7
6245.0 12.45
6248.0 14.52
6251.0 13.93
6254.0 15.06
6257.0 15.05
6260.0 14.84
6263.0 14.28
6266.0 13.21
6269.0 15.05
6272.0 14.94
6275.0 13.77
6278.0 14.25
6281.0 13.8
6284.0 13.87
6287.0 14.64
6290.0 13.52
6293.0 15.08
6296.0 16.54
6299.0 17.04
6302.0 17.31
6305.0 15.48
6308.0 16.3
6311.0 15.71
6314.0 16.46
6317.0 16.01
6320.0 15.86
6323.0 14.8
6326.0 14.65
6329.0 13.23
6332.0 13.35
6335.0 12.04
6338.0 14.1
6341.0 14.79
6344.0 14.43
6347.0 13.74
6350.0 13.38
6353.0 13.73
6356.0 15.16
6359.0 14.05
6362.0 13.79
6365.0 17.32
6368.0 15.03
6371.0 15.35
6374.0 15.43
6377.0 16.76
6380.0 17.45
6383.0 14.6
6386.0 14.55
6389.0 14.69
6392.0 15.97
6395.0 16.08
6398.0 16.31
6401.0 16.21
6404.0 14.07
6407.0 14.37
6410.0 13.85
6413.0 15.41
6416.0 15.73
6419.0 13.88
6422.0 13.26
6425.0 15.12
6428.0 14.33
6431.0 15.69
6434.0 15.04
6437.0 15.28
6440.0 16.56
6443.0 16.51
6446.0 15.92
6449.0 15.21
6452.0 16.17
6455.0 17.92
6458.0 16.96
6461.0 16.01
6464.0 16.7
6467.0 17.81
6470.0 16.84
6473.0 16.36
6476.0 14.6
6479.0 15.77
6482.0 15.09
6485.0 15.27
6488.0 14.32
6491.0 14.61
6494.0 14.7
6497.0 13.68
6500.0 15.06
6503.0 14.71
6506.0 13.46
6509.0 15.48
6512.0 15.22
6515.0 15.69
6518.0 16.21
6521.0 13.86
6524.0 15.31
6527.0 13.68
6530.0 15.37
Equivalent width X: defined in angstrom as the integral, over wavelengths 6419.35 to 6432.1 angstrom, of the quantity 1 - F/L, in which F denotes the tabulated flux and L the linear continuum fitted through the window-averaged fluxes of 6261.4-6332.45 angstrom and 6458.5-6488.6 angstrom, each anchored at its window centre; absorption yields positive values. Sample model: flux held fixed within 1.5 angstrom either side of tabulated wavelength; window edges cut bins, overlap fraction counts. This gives 1.0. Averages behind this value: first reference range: 15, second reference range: 16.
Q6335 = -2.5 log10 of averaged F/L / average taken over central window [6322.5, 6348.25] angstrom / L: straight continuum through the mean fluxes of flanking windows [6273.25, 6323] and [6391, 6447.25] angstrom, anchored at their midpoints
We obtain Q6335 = 0.11 mag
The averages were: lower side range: 15.3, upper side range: 15.2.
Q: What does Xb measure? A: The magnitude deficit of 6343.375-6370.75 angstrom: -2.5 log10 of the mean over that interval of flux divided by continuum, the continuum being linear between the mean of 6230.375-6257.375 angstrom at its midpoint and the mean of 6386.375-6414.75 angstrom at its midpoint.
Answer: 0.016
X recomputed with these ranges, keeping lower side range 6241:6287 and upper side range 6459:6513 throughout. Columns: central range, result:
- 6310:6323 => -1.27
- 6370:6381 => -1.09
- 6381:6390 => 0.03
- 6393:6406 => -0.64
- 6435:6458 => -1.69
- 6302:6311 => -1.05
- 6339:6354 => 0.61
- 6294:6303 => -1.54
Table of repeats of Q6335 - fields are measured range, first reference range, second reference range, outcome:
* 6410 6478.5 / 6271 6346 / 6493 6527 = -0.07 mag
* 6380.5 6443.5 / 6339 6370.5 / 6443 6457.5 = 0.04 mag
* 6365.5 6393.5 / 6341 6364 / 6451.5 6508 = -0.08 mag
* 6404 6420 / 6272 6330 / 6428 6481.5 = 0.09 mag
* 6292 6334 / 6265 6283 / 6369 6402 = -0.06 mag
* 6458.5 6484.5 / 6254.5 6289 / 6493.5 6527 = -0.10 mag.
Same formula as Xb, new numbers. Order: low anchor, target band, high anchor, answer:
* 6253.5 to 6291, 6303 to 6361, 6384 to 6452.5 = 0.01 mag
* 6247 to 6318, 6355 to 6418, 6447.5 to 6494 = 0.01 mag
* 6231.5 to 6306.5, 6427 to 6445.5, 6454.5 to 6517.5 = -0.02 mag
